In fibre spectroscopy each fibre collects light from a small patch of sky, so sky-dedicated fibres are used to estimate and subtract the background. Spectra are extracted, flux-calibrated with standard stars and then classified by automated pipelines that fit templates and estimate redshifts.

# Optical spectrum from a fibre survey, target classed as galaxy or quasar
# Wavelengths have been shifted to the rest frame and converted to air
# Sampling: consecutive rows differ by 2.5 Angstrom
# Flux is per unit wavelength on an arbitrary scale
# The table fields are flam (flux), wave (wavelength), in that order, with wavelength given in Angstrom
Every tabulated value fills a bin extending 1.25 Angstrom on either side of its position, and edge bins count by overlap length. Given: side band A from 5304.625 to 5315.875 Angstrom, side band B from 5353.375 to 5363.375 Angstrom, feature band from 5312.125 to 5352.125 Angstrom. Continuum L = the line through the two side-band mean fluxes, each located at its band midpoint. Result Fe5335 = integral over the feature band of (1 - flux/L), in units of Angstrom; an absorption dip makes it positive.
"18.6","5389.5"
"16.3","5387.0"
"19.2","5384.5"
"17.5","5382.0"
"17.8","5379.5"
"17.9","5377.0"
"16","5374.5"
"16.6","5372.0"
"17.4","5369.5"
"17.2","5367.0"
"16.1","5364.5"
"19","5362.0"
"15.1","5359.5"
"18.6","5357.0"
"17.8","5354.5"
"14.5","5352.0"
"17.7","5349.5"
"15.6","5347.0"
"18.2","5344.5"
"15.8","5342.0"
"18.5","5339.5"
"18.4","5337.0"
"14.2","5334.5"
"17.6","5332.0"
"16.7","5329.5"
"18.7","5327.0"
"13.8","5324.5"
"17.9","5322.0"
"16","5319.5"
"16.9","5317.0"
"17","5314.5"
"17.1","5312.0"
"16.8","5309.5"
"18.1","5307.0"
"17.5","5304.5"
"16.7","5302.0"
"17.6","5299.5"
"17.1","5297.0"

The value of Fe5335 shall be 1.45 Angstrom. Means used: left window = 17.3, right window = 17.6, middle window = 16.8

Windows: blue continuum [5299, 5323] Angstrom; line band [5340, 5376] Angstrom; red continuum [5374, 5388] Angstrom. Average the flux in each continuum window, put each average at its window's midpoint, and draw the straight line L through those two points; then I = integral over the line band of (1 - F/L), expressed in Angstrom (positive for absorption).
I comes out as 1.12 Angstrom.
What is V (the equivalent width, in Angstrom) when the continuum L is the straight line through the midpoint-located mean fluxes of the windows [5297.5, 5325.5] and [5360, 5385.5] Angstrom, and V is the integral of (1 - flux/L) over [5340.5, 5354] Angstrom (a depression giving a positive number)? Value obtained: 0.5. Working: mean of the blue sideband 16.9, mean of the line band 16.5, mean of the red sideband 17.4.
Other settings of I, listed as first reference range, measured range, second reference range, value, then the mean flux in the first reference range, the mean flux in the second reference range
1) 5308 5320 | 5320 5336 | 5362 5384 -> 0.4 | 16.8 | 17.2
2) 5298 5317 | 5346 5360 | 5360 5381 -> 0.4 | 17.2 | 17.2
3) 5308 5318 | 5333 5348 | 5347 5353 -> -0.5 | 17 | 16.1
